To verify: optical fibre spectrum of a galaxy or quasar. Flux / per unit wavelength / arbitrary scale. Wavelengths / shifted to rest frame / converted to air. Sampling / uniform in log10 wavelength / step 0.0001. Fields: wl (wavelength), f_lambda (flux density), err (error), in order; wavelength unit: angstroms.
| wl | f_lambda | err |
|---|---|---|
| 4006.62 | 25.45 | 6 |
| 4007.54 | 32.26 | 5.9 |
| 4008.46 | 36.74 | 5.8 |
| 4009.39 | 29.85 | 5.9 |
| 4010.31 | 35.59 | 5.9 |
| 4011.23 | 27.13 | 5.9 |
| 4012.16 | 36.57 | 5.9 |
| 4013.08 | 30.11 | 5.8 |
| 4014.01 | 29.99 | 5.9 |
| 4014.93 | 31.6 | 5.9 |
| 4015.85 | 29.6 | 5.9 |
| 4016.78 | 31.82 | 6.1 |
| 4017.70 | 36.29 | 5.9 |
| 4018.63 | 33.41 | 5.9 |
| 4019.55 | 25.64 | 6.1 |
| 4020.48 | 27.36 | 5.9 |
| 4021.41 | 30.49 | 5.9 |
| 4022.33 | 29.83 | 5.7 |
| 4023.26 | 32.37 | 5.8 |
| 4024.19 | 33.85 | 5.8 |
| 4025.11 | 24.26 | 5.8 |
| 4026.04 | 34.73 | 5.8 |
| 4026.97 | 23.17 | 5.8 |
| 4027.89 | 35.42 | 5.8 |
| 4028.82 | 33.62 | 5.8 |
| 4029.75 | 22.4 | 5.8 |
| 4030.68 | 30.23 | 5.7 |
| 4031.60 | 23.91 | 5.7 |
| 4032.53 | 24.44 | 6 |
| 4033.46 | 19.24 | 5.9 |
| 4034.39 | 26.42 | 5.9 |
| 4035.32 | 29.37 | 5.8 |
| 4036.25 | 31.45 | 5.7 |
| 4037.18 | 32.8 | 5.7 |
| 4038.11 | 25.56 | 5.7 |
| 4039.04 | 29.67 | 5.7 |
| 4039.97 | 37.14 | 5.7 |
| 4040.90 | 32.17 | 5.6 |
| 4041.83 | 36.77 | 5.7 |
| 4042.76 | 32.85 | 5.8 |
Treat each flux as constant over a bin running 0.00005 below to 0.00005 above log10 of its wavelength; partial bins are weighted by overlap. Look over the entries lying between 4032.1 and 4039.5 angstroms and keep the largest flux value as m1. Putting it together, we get 32.8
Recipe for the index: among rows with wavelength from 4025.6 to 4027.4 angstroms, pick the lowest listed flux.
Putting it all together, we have 23.17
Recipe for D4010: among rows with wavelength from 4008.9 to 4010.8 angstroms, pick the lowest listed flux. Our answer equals 29.85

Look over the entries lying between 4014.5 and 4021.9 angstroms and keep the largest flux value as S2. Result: 36.29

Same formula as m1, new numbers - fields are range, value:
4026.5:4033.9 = 35.42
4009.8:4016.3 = 36.57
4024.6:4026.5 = 34.73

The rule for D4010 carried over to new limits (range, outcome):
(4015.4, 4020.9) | 25.64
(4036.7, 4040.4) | 25.56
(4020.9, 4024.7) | 29.83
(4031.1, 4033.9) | 19.24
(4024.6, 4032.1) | 22.4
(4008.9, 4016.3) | 27.13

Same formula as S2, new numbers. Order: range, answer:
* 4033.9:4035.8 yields 29.37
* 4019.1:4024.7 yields 33.85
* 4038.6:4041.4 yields 37.14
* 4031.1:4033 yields 24.44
